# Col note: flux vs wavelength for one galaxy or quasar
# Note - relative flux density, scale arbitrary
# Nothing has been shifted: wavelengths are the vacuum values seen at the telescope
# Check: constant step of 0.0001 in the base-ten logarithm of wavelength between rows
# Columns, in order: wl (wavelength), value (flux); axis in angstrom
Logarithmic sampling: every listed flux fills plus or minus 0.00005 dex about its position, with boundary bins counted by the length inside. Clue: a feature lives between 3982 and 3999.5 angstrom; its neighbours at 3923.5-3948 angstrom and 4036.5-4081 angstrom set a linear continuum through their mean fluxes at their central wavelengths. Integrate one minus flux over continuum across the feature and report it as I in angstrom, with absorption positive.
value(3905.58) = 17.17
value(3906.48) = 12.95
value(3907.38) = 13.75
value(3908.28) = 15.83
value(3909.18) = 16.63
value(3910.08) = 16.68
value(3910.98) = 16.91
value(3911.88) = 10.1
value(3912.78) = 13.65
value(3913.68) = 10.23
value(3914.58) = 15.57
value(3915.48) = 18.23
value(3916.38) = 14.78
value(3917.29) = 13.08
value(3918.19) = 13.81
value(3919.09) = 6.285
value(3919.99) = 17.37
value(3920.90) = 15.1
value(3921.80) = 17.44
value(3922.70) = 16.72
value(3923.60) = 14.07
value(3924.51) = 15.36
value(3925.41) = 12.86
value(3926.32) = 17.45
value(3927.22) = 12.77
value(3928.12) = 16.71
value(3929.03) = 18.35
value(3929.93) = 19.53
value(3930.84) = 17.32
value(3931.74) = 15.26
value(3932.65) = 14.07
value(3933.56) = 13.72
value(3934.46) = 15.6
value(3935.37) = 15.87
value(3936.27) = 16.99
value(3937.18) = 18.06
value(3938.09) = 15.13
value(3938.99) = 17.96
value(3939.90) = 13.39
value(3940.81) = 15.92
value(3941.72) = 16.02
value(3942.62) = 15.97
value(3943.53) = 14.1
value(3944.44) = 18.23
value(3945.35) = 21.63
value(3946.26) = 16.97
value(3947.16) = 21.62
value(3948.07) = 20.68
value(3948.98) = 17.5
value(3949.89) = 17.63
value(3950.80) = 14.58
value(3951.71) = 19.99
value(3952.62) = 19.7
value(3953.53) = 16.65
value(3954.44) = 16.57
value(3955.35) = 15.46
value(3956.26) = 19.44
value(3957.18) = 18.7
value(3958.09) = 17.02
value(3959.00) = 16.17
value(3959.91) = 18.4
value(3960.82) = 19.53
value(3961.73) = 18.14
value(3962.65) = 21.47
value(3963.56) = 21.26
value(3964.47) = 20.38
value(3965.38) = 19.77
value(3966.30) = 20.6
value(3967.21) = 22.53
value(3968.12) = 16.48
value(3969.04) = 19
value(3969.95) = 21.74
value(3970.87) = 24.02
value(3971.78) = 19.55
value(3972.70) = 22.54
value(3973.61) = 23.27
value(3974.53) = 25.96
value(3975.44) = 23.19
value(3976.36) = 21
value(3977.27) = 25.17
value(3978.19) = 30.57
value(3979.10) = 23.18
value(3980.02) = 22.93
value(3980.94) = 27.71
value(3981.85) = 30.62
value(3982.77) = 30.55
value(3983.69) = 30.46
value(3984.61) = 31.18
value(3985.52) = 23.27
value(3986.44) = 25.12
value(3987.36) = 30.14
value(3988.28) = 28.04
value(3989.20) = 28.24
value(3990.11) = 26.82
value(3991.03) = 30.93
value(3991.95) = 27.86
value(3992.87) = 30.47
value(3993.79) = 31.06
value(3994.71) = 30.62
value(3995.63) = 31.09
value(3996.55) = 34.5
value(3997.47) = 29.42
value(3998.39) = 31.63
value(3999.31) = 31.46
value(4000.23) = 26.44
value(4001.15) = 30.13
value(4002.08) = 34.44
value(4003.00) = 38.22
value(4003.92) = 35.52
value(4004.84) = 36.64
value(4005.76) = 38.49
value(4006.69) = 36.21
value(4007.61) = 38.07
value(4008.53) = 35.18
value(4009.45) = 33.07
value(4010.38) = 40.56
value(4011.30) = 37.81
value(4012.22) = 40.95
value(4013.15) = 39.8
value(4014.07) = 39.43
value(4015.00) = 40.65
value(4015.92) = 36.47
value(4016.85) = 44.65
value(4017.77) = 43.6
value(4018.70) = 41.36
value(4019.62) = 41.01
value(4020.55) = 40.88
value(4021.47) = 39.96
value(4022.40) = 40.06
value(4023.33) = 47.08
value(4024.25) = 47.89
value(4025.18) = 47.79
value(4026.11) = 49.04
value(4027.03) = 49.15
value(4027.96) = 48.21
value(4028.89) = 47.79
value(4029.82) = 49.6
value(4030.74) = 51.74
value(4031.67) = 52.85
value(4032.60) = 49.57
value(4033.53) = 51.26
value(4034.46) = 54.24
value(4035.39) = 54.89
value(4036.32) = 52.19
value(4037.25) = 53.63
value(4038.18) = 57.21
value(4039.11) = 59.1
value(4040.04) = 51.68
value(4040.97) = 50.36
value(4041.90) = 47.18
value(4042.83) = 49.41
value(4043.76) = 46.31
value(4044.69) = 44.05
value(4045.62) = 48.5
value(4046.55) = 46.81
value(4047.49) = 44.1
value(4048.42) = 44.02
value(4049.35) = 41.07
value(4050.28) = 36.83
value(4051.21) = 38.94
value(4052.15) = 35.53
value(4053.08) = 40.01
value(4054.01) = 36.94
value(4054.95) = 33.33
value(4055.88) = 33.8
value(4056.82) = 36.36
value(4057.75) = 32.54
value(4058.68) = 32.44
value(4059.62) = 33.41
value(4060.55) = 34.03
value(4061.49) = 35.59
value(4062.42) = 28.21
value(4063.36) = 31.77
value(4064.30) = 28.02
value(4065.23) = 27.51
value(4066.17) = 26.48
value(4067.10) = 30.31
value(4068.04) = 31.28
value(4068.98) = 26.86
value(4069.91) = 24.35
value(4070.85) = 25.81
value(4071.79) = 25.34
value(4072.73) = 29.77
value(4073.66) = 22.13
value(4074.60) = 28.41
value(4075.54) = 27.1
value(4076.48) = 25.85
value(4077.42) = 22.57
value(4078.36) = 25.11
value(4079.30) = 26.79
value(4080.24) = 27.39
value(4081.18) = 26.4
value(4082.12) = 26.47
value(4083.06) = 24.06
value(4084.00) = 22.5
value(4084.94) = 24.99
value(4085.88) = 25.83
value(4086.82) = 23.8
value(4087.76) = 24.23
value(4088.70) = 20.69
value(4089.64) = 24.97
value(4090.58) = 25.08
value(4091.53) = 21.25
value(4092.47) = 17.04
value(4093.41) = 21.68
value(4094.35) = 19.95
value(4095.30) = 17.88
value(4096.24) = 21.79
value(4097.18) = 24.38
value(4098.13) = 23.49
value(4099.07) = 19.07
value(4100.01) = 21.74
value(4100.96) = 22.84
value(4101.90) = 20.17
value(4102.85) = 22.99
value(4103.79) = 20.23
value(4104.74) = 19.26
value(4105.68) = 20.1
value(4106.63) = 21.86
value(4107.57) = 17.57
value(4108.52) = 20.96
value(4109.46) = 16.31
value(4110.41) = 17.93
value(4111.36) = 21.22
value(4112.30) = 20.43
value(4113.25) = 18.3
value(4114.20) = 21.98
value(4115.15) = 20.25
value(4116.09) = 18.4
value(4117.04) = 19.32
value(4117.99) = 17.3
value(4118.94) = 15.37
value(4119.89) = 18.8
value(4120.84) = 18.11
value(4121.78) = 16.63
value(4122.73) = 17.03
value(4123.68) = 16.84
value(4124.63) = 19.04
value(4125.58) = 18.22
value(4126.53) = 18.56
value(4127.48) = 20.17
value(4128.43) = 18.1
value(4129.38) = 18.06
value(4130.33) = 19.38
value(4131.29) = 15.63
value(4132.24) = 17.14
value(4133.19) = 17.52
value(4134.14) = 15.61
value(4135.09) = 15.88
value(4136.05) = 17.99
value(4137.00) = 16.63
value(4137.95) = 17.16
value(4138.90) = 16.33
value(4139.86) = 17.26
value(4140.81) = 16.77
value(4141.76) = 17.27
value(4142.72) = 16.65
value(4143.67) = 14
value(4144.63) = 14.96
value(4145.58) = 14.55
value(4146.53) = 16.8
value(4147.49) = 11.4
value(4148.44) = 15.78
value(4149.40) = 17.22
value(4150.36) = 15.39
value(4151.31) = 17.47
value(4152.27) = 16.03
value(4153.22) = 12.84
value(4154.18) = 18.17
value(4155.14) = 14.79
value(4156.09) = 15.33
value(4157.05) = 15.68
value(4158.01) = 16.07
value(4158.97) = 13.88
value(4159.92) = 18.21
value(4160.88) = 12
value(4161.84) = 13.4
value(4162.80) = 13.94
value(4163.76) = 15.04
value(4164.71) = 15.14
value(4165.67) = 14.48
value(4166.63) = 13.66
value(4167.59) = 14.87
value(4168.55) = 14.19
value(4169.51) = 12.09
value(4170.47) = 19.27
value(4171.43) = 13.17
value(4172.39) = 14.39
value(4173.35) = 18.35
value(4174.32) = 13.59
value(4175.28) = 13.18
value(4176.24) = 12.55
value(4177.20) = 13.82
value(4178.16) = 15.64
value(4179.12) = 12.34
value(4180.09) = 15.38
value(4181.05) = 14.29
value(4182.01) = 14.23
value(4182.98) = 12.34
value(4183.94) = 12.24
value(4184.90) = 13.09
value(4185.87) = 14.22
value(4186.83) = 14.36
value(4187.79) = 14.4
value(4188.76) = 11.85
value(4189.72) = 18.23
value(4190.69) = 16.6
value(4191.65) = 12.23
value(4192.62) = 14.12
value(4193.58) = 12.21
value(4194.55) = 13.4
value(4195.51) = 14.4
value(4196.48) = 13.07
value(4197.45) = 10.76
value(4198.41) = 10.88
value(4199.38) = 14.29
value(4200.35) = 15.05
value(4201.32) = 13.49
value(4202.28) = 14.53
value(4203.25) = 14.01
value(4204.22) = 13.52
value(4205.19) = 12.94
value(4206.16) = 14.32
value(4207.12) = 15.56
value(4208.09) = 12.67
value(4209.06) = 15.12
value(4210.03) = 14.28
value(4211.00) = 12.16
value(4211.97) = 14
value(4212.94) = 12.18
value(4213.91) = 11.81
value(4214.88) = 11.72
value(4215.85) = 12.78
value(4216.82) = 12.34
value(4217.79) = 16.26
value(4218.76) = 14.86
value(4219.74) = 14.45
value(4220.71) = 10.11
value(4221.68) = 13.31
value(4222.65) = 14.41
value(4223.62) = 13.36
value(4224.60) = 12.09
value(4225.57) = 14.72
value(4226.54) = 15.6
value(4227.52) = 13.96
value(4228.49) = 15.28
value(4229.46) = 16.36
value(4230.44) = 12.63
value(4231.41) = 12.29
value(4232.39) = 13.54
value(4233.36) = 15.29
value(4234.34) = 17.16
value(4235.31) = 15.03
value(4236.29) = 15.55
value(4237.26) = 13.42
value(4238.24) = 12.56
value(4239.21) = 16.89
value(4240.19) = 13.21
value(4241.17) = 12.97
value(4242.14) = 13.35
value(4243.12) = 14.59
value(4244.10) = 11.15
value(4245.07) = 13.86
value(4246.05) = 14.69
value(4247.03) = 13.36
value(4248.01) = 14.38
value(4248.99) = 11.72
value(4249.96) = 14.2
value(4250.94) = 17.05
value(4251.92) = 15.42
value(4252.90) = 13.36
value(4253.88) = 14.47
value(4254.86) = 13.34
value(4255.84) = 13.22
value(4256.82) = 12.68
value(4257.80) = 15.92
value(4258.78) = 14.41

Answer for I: -3.1 angstrom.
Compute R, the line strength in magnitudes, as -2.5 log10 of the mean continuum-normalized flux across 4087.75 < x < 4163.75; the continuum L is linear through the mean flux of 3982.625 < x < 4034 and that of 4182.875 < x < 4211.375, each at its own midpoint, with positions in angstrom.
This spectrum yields 0.25 mag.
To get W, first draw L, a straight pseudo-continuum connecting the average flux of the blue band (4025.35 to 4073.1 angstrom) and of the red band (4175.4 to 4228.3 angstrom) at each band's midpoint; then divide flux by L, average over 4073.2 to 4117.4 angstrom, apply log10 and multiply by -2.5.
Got 0.42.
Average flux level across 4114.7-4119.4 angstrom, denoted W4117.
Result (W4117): 18.1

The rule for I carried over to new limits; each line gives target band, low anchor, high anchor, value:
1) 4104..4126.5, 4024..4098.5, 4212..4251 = 7.7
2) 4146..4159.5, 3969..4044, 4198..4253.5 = 3.8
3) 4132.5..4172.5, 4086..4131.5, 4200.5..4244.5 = 4.8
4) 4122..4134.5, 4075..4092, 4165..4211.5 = 1.5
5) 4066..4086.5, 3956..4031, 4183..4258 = -0.9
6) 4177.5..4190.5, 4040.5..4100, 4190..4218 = 1.5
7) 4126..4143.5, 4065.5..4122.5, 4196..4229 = 1.9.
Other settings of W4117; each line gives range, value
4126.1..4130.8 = 18.9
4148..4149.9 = 16.4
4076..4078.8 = 24.5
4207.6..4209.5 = 13.9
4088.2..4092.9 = 21.9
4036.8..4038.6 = 55.4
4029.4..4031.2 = 50.9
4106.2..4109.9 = 19.2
